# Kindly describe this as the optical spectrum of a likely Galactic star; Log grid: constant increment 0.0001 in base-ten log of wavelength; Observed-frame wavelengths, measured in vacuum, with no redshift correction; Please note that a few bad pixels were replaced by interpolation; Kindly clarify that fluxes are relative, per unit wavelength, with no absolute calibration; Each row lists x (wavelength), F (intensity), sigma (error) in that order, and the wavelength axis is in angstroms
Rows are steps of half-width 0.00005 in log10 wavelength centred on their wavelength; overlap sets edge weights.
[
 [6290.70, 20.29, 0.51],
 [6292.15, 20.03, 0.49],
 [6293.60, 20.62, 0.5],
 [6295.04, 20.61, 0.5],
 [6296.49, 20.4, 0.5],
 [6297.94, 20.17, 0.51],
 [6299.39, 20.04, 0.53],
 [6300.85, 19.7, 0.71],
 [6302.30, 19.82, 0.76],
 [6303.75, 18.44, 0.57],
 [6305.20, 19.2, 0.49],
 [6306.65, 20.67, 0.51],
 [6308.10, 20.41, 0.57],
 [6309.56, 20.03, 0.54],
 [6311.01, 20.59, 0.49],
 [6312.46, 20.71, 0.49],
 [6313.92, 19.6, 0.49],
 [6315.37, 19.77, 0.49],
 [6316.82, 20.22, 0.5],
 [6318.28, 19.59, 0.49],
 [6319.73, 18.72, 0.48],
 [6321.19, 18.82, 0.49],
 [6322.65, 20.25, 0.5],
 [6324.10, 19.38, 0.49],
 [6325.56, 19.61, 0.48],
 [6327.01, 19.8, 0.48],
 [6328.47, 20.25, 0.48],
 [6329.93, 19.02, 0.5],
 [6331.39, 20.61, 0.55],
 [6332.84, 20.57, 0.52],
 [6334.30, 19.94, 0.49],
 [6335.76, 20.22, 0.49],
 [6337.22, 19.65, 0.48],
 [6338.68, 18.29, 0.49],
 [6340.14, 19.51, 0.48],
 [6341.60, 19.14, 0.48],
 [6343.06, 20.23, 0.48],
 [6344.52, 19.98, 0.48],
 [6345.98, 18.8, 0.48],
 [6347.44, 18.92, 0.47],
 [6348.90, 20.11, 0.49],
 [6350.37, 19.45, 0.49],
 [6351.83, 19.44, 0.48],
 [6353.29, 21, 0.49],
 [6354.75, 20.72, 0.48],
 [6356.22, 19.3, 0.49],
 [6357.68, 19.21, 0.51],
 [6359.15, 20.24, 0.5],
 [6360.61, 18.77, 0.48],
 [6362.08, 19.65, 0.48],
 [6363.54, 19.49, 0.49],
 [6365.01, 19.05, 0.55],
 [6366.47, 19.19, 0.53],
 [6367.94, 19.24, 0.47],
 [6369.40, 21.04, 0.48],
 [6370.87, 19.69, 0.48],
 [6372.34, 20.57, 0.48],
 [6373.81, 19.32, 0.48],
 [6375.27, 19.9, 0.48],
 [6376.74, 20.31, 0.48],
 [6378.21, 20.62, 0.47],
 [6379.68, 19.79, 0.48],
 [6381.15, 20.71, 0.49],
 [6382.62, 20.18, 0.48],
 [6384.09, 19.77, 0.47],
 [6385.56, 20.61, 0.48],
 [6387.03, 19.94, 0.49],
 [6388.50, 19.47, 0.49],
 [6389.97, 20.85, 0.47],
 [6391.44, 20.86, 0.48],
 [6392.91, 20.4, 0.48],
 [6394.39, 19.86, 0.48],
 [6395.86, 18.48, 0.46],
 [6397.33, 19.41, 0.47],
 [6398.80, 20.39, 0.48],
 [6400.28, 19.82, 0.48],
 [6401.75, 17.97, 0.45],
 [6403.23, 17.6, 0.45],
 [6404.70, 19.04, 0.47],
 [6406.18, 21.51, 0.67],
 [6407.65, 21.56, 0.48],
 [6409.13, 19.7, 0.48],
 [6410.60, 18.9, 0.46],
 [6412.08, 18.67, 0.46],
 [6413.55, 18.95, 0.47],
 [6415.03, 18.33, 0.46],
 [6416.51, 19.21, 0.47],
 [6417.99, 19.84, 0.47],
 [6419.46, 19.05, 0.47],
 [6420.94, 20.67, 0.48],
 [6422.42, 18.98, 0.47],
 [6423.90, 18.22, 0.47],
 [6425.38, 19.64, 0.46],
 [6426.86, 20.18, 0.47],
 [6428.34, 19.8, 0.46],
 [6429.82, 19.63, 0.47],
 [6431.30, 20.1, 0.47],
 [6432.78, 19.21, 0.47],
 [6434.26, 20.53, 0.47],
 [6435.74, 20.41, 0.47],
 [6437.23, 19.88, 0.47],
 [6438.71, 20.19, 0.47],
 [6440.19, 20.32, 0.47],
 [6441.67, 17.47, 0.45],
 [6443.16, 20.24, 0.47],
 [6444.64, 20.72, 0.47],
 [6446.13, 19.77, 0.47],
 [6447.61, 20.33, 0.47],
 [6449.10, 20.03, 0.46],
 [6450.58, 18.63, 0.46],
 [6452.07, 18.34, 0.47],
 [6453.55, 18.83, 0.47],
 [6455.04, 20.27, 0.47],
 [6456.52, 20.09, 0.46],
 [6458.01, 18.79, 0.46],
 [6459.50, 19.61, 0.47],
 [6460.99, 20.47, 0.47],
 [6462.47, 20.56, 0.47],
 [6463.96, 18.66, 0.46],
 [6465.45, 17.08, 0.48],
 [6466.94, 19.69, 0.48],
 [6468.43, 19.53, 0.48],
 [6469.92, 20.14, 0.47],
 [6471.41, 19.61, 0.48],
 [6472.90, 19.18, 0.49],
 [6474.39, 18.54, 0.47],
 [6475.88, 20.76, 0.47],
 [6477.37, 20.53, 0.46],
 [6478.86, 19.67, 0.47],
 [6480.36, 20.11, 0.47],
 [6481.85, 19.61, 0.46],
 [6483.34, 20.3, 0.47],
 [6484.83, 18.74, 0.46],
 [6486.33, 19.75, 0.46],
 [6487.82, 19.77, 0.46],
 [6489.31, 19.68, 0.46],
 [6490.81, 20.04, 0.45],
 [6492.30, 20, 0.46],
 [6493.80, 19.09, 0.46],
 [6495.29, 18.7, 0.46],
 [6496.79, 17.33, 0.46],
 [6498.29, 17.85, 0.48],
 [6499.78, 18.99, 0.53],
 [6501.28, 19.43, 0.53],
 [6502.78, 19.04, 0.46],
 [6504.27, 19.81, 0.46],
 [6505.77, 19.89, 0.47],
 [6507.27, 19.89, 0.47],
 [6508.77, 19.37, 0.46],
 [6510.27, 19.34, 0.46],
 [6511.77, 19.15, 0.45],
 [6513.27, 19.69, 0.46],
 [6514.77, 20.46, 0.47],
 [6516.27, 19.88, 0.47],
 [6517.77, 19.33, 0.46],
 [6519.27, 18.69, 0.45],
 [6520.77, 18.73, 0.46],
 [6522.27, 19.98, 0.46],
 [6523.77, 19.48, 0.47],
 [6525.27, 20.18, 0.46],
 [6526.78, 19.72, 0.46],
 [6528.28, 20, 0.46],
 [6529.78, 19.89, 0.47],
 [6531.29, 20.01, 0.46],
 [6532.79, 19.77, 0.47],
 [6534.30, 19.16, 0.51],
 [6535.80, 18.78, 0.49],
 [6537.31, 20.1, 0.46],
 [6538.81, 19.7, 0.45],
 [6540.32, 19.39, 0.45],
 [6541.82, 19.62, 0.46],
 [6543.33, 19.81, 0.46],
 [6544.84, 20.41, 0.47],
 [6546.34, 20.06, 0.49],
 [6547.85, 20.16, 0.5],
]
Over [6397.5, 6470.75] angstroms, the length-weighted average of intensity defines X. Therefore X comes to 19.5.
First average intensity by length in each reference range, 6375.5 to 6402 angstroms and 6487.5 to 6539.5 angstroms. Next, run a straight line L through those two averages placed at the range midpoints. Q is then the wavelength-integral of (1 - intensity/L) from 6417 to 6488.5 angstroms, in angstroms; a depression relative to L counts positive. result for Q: 0.3 angstroms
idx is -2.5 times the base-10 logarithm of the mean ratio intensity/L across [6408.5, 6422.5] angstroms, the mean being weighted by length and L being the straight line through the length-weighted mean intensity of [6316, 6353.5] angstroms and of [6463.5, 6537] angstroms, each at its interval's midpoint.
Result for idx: 0.02 mag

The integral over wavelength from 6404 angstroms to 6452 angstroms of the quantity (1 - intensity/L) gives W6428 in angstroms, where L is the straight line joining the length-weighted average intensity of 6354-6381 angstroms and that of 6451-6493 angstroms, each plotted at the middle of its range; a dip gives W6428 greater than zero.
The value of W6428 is 0.03 angstroms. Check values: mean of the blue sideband 19.8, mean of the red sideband 19.6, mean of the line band 19.7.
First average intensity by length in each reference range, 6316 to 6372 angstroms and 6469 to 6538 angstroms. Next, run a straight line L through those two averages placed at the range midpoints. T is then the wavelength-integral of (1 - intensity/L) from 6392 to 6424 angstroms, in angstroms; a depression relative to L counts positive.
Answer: 0.31 angstroms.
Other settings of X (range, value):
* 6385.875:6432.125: 19.6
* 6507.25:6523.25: 19.5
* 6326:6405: 19.8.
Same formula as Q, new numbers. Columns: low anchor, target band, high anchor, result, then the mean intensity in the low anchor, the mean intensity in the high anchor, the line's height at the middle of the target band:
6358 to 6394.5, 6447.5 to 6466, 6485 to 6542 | 0.3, 20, 19.5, 19.7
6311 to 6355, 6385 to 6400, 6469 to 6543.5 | -0.3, 19.8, 19.5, 19.7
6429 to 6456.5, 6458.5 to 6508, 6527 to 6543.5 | 0.6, 19.7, 19.7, 19.7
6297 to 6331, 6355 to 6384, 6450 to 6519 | -0.2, 19.8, 19.4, 19.7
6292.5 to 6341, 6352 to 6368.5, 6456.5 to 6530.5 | 0.1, 19.9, 19.5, 19.8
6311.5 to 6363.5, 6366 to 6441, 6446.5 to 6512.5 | -0.7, 19.7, 19.4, 19.6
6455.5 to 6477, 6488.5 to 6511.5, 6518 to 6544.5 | 0.4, 19.5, 19.6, 19.6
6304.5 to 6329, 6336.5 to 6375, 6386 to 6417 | 0.2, 19.9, 19.6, 19.7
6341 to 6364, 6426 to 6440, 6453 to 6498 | -0.3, 19.7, 19.5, 19.5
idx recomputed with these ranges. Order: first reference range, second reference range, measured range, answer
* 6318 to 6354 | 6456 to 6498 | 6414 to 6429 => 0.010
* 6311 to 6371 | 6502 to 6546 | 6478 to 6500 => 0.018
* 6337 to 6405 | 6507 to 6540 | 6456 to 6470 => 0.013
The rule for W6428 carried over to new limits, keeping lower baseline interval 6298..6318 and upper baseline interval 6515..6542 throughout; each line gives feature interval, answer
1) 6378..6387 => -0.19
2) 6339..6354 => 0.19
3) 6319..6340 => 0.27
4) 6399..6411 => 0.13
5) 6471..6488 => -0.03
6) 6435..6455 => 0.08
